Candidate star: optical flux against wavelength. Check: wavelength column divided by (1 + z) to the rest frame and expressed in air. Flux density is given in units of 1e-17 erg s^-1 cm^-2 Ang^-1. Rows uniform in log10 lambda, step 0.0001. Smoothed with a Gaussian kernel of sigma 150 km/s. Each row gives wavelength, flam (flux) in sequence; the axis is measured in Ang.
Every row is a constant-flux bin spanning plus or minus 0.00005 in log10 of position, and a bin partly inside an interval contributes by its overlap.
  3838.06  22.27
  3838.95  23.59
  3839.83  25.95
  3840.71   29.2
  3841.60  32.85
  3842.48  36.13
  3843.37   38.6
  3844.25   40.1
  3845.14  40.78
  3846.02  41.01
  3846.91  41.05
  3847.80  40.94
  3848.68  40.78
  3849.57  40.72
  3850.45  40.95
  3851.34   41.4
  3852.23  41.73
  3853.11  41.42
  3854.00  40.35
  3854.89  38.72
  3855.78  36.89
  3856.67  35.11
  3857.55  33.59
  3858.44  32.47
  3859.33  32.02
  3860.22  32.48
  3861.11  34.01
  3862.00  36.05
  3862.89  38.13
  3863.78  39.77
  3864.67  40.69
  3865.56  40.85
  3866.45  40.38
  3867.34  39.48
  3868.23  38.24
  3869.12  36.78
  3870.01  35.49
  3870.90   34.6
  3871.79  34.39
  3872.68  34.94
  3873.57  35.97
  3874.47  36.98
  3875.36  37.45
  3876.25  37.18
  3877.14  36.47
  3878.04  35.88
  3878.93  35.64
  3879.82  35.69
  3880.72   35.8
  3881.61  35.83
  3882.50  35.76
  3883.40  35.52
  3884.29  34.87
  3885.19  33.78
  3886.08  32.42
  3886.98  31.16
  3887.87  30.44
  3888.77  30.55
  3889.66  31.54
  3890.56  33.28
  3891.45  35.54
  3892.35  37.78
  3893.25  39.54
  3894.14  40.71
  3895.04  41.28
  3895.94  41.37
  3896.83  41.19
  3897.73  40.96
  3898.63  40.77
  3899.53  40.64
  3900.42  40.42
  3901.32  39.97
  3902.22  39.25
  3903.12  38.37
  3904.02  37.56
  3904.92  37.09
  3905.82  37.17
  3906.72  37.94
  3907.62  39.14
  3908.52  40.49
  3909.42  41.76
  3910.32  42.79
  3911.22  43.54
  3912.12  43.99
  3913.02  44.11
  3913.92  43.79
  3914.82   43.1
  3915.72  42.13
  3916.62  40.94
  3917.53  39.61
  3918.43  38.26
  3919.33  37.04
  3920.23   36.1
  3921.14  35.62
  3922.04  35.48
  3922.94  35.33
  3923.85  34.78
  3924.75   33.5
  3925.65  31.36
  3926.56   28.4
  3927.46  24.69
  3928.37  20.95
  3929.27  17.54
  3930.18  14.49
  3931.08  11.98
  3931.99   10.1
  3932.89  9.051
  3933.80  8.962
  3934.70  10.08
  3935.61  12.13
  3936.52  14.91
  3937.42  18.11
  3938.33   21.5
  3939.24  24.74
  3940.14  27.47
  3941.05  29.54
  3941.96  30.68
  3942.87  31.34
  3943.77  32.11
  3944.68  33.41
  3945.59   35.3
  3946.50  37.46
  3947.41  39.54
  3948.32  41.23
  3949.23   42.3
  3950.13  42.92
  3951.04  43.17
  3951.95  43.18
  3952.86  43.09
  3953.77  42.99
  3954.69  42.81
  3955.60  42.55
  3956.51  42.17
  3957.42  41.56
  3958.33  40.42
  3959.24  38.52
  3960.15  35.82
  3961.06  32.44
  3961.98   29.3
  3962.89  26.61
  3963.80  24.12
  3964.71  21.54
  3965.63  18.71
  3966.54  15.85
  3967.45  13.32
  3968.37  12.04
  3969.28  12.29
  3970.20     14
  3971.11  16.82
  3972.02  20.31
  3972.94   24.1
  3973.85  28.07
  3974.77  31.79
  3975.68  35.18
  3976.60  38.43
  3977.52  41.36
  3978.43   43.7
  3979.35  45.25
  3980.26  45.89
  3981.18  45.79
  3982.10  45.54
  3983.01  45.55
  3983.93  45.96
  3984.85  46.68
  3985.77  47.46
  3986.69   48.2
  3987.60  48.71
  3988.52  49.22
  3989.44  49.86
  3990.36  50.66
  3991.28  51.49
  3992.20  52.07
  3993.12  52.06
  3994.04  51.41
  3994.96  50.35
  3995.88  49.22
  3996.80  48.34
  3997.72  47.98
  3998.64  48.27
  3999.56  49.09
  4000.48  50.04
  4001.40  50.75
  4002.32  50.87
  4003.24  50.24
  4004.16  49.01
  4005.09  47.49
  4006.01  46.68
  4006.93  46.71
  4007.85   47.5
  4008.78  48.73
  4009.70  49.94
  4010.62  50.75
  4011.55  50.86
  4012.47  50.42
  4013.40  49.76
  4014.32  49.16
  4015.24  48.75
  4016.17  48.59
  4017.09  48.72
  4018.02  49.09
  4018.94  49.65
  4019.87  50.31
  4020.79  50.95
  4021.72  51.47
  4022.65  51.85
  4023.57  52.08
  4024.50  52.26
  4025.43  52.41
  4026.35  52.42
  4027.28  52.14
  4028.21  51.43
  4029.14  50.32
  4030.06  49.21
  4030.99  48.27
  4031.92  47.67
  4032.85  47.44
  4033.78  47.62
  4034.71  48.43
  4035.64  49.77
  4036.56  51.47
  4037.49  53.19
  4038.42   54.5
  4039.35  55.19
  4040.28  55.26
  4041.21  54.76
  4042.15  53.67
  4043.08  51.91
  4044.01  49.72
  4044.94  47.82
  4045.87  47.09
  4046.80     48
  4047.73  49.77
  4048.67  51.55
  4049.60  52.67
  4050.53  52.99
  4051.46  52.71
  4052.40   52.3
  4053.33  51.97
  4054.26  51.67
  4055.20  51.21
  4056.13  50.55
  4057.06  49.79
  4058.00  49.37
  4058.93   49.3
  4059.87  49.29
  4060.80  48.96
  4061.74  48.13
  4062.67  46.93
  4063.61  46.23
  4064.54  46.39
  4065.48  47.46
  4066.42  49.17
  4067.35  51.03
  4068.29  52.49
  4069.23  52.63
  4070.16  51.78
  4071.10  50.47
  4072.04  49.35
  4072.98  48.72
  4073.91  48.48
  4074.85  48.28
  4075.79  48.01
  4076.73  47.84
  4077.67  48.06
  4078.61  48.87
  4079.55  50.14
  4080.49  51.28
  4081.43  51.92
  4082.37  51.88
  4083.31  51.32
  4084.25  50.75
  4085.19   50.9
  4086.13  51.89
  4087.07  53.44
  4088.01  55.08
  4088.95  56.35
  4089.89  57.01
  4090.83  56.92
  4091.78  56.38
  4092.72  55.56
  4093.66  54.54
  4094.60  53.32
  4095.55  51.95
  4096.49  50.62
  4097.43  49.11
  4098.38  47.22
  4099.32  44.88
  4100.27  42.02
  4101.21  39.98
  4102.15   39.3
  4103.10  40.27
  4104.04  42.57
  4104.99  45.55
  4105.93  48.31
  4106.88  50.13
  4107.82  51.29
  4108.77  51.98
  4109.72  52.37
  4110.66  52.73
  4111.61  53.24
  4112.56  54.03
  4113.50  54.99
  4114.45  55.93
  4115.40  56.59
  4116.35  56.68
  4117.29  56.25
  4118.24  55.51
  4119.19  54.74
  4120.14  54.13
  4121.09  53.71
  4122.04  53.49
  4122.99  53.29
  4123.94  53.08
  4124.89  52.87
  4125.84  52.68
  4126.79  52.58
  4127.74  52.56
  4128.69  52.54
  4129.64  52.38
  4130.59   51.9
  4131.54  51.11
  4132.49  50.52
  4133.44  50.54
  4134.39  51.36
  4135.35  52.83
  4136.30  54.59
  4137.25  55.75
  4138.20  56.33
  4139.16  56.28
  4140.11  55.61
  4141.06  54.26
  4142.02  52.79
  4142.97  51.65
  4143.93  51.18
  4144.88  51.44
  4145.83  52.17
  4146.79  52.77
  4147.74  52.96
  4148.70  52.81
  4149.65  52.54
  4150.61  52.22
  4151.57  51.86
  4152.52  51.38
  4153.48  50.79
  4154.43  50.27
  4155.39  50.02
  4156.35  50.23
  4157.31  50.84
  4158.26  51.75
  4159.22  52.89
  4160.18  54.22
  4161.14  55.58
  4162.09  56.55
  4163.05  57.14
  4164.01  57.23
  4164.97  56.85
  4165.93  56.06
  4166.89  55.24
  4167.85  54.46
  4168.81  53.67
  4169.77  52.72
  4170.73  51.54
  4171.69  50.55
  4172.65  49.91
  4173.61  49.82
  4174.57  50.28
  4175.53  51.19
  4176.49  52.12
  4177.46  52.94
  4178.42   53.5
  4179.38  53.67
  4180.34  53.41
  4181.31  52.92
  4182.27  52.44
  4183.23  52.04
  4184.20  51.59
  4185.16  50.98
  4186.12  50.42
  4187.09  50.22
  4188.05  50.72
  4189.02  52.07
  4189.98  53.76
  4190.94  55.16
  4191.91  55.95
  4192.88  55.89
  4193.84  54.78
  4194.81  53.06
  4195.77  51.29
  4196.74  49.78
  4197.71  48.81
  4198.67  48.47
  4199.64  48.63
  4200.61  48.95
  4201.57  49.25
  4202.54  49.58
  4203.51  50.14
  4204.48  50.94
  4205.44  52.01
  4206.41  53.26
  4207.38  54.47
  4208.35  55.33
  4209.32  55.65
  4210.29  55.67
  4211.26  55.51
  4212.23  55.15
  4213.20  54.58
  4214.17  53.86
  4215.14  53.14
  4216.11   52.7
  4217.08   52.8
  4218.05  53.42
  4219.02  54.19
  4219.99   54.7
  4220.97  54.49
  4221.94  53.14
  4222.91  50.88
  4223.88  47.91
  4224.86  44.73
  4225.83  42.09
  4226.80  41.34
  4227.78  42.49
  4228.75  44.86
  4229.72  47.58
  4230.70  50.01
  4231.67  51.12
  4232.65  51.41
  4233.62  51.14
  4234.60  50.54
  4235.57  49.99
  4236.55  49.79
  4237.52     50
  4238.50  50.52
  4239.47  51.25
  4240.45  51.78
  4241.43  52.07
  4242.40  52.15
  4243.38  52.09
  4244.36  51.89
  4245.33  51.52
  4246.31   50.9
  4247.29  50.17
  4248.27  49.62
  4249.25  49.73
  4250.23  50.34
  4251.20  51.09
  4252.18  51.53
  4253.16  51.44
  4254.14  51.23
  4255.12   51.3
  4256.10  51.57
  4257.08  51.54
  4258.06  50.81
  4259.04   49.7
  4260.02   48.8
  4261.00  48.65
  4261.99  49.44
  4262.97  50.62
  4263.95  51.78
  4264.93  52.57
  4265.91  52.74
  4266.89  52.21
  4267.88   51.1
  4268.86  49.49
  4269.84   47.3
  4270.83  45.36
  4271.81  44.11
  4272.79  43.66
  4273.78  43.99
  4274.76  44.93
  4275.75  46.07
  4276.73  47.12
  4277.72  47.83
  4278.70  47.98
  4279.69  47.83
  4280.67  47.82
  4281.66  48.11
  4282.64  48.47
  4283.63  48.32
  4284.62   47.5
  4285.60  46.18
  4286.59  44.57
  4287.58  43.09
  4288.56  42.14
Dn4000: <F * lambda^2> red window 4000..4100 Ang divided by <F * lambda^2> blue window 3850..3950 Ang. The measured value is 1.59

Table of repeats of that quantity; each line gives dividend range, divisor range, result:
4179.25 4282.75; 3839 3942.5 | 1.74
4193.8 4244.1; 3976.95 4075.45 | 1.13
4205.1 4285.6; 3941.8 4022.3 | 1.38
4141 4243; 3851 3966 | 1.73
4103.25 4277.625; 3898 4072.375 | 1.37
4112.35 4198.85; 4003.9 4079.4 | 1.12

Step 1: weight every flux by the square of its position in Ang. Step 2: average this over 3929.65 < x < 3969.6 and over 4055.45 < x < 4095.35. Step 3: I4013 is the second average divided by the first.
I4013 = 1.92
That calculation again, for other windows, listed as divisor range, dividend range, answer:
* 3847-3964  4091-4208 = 1.68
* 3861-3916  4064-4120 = 1.48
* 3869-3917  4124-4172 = 1.59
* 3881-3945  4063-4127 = 1.71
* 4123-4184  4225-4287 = 0.97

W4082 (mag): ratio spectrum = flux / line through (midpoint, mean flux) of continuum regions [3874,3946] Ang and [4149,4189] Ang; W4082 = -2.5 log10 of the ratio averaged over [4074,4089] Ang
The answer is -0.11 mag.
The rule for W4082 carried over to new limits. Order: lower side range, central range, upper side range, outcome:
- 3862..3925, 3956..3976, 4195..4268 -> 0.478 mag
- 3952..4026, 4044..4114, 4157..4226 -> -0.073 mag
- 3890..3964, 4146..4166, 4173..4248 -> -0.107 mag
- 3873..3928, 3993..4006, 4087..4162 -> -0.132 mag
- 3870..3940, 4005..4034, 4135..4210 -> -0.194 mag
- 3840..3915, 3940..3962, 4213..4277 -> 0.062 mag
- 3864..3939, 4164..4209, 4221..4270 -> -0.109 mag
